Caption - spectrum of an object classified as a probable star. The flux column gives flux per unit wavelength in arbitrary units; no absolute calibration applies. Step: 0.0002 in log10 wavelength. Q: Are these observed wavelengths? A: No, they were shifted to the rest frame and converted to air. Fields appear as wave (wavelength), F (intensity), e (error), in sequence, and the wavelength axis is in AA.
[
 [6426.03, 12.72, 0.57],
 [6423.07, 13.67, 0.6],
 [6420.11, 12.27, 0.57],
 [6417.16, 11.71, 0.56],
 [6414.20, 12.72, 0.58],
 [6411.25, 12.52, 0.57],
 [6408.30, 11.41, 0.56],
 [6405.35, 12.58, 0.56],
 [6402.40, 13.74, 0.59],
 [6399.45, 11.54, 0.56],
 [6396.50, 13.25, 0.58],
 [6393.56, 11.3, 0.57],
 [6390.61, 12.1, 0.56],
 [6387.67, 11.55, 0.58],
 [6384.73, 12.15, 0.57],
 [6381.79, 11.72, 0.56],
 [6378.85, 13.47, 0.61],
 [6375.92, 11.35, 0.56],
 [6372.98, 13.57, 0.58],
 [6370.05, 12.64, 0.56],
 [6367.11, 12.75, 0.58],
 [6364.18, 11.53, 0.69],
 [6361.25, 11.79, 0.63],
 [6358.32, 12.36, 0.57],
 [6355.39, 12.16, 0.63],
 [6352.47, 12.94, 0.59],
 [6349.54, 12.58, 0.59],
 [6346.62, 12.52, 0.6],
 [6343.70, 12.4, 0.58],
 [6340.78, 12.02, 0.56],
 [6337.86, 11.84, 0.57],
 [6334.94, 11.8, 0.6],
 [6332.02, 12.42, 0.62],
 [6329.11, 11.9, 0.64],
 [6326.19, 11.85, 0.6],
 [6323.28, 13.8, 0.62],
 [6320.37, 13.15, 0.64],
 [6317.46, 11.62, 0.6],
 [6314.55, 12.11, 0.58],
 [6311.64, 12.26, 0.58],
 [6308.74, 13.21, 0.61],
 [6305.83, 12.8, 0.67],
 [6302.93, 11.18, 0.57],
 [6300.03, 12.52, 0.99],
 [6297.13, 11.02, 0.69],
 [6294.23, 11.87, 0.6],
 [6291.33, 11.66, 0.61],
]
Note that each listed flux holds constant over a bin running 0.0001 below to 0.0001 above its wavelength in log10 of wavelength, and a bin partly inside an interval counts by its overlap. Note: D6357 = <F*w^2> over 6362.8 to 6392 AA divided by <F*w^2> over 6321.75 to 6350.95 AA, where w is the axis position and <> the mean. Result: 1.01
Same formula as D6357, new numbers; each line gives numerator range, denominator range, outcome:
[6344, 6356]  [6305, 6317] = 1.02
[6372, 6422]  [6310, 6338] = 1.02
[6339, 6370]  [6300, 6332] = 1.01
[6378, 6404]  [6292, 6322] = 1.04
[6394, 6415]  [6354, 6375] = 1.02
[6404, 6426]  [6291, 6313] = 1.07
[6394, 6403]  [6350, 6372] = 1.03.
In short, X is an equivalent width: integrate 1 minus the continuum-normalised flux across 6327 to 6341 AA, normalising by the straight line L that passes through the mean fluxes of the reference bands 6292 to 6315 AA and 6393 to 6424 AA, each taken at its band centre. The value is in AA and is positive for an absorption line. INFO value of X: 0.2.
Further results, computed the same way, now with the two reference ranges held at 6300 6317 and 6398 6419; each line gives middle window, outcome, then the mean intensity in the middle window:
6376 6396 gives 0.4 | 12.1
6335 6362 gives 0.1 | 12.3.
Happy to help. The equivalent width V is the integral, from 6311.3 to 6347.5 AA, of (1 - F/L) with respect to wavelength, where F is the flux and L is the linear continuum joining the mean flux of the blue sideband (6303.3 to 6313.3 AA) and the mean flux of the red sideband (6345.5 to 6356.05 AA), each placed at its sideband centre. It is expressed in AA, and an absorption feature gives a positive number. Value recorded 0.86 AA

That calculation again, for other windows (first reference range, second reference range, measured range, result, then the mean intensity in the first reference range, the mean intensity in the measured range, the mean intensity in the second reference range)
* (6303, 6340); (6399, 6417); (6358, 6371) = 0.2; 12.3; 12.2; 12.4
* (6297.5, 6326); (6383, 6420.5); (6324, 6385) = 0.2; 12.4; 12.3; 12.2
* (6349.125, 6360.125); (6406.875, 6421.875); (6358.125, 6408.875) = 0.2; 12.5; 12.3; 12.2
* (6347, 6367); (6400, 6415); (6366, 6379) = -0.3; 12.3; 12.7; 12.5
